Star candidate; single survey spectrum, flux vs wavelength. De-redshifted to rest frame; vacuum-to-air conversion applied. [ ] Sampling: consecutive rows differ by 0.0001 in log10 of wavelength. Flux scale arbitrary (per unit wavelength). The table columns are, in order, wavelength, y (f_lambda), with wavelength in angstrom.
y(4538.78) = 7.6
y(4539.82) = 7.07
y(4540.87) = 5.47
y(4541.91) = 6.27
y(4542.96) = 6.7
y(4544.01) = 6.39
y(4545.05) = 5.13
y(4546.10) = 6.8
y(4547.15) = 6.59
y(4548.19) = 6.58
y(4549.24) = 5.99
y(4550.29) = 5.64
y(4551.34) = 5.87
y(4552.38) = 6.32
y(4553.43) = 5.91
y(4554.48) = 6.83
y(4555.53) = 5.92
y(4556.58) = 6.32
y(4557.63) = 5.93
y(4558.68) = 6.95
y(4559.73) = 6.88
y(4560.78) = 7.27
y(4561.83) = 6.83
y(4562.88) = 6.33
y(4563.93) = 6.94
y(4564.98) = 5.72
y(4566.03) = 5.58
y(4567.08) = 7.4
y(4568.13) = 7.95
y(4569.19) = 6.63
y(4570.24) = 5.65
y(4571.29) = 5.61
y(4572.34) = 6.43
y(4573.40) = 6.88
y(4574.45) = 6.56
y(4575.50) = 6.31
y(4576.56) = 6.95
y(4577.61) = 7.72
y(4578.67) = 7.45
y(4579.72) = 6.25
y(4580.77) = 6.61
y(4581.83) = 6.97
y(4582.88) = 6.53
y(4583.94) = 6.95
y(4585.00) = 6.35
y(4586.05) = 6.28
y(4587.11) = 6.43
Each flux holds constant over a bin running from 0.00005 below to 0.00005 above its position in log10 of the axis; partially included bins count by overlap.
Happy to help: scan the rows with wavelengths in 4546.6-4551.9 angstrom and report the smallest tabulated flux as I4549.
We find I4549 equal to 5.64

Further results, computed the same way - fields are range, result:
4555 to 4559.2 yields 5.92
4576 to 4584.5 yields 6.25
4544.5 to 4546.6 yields 5.13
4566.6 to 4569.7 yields 6.63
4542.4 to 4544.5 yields 6.39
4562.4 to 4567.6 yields 5.58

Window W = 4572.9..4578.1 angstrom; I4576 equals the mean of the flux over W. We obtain 6.88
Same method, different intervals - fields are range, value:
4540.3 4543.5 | 6.15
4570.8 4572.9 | 6.03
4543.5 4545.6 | 5.78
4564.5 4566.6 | 5.69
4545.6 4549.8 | 6.48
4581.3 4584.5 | 6.8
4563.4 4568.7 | 6.71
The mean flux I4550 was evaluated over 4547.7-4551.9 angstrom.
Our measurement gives 6.02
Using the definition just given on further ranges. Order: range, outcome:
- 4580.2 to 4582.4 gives 6.79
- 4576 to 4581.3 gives 6.99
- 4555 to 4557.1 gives 6.11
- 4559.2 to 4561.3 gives 7.07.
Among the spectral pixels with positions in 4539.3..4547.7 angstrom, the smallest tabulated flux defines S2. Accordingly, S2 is 5.13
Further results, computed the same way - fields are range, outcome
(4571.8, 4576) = 6.31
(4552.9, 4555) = 5.91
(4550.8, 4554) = 5.87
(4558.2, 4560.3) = 6.88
